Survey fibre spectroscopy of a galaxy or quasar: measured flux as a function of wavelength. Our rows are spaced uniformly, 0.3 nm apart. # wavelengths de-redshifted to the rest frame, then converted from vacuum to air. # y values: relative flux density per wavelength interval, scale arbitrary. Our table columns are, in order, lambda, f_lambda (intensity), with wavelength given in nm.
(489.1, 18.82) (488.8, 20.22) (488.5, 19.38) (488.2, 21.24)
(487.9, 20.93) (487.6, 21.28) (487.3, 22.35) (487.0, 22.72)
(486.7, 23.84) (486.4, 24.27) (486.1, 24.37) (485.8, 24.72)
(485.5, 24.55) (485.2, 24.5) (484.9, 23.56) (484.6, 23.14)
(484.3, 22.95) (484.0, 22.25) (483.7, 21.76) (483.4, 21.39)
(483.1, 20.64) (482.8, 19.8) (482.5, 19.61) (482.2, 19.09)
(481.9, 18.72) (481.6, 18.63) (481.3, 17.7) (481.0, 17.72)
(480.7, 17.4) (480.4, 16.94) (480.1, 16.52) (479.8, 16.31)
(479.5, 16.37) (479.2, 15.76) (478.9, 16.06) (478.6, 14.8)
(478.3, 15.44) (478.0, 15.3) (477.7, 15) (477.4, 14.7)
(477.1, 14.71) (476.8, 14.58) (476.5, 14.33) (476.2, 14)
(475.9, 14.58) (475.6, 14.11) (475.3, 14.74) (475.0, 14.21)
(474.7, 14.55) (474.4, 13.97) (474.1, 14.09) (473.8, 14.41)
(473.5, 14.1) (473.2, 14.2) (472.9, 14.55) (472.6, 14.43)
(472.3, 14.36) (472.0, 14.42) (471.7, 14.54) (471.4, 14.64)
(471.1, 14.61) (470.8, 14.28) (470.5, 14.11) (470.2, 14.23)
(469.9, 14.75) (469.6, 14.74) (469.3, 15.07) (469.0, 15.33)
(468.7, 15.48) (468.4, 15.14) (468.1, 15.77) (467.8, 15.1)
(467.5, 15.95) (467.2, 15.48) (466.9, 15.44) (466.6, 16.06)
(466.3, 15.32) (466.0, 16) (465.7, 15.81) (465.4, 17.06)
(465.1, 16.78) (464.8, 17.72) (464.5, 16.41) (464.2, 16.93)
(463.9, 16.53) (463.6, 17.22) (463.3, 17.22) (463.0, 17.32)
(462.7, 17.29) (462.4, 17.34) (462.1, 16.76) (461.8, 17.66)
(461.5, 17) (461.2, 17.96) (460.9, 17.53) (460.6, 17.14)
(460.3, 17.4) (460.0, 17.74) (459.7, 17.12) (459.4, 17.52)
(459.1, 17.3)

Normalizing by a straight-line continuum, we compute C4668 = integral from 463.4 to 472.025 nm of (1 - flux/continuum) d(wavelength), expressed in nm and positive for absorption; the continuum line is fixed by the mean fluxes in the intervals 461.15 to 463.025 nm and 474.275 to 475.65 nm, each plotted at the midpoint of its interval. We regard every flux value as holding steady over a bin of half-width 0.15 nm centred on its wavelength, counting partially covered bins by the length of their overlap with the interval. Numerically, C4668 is 0.24 nm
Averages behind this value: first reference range 17.3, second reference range 14.3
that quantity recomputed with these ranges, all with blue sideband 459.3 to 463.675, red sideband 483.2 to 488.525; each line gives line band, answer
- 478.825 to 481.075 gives 0.51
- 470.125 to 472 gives 0.49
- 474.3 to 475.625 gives 0.39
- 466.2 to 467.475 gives 0.20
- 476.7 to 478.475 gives 0.51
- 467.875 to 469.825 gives 0.39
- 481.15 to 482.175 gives 0.16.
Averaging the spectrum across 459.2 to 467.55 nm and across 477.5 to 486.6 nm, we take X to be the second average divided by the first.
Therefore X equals 1.2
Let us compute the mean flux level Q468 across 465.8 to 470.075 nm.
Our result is 15.4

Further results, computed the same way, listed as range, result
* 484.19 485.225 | 23.4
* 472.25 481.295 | 15.1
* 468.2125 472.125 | 14.7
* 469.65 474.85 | 14.4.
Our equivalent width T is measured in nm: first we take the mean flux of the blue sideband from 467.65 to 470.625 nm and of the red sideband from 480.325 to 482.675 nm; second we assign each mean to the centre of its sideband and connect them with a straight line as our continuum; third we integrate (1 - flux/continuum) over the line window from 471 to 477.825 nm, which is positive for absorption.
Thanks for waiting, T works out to 0.81 nm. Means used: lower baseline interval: 15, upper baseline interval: 18.3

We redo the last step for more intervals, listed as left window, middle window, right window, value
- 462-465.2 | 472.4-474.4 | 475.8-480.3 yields 0.20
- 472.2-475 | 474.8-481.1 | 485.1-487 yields 0.84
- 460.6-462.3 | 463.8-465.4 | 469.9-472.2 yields -0.05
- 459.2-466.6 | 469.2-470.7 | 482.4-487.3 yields 0.34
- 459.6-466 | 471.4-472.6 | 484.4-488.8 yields 0.30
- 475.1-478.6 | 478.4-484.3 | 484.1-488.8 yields 0.06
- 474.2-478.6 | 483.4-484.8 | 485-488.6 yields -0.11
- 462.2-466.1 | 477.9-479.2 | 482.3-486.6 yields 0.34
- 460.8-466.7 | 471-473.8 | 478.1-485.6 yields 0.56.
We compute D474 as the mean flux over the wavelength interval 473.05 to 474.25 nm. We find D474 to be 14.2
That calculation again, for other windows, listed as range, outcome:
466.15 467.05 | 15.6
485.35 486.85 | 24.4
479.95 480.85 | 17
